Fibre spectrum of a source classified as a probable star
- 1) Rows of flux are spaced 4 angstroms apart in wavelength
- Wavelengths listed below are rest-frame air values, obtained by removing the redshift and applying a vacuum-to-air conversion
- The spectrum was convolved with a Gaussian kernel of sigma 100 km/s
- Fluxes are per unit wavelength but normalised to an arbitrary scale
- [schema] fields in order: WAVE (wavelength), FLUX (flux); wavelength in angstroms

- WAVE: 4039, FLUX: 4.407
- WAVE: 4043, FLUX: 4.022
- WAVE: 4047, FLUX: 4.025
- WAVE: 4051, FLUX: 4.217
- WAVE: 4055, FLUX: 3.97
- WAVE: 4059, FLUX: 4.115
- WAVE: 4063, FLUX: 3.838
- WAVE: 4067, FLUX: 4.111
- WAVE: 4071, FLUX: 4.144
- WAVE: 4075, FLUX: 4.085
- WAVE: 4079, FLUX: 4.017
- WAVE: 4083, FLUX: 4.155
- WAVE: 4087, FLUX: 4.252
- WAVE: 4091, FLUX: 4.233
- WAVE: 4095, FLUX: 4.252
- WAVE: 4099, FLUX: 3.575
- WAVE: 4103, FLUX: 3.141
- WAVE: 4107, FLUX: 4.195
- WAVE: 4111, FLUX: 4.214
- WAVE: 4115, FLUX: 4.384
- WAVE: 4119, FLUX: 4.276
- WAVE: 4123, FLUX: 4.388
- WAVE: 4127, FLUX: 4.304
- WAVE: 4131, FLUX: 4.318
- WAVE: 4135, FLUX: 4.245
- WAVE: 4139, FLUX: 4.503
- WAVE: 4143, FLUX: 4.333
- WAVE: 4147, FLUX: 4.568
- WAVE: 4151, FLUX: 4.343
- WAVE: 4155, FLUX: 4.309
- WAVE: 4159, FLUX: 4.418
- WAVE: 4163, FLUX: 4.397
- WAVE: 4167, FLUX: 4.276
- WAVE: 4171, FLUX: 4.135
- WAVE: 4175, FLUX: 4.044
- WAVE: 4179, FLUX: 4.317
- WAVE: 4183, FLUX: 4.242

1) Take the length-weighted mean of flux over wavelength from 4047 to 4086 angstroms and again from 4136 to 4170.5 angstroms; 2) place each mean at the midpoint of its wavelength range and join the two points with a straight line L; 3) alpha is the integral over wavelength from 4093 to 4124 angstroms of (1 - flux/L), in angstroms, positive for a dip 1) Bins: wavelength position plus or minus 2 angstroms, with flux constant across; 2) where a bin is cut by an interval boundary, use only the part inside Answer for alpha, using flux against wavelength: 1.3 angstroms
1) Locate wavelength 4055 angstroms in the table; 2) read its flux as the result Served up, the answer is 3.97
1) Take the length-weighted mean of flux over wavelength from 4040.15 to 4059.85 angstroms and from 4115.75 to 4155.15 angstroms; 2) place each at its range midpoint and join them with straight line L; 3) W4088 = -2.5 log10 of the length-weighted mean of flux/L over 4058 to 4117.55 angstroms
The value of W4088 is 0.041 mag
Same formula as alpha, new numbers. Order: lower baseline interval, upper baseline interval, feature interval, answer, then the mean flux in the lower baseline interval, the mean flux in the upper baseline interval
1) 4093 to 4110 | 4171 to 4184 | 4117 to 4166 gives -4.33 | 3.82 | 4.19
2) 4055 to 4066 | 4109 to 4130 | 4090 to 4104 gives 1.24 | 3.99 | 4.31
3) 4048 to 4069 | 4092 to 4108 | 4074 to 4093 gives -1.26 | 4.05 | 3.79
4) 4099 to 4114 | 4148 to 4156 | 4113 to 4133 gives -1.50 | 3.85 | 4.36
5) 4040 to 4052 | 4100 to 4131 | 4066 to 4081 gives 0.09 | 4.1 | 4.12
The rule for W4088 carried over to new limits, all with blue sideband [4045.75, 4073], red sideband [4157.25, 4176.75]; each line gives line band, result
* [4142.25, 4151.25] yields -0.06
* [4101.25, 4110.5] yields 0.10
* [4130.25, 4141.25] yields -0.04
